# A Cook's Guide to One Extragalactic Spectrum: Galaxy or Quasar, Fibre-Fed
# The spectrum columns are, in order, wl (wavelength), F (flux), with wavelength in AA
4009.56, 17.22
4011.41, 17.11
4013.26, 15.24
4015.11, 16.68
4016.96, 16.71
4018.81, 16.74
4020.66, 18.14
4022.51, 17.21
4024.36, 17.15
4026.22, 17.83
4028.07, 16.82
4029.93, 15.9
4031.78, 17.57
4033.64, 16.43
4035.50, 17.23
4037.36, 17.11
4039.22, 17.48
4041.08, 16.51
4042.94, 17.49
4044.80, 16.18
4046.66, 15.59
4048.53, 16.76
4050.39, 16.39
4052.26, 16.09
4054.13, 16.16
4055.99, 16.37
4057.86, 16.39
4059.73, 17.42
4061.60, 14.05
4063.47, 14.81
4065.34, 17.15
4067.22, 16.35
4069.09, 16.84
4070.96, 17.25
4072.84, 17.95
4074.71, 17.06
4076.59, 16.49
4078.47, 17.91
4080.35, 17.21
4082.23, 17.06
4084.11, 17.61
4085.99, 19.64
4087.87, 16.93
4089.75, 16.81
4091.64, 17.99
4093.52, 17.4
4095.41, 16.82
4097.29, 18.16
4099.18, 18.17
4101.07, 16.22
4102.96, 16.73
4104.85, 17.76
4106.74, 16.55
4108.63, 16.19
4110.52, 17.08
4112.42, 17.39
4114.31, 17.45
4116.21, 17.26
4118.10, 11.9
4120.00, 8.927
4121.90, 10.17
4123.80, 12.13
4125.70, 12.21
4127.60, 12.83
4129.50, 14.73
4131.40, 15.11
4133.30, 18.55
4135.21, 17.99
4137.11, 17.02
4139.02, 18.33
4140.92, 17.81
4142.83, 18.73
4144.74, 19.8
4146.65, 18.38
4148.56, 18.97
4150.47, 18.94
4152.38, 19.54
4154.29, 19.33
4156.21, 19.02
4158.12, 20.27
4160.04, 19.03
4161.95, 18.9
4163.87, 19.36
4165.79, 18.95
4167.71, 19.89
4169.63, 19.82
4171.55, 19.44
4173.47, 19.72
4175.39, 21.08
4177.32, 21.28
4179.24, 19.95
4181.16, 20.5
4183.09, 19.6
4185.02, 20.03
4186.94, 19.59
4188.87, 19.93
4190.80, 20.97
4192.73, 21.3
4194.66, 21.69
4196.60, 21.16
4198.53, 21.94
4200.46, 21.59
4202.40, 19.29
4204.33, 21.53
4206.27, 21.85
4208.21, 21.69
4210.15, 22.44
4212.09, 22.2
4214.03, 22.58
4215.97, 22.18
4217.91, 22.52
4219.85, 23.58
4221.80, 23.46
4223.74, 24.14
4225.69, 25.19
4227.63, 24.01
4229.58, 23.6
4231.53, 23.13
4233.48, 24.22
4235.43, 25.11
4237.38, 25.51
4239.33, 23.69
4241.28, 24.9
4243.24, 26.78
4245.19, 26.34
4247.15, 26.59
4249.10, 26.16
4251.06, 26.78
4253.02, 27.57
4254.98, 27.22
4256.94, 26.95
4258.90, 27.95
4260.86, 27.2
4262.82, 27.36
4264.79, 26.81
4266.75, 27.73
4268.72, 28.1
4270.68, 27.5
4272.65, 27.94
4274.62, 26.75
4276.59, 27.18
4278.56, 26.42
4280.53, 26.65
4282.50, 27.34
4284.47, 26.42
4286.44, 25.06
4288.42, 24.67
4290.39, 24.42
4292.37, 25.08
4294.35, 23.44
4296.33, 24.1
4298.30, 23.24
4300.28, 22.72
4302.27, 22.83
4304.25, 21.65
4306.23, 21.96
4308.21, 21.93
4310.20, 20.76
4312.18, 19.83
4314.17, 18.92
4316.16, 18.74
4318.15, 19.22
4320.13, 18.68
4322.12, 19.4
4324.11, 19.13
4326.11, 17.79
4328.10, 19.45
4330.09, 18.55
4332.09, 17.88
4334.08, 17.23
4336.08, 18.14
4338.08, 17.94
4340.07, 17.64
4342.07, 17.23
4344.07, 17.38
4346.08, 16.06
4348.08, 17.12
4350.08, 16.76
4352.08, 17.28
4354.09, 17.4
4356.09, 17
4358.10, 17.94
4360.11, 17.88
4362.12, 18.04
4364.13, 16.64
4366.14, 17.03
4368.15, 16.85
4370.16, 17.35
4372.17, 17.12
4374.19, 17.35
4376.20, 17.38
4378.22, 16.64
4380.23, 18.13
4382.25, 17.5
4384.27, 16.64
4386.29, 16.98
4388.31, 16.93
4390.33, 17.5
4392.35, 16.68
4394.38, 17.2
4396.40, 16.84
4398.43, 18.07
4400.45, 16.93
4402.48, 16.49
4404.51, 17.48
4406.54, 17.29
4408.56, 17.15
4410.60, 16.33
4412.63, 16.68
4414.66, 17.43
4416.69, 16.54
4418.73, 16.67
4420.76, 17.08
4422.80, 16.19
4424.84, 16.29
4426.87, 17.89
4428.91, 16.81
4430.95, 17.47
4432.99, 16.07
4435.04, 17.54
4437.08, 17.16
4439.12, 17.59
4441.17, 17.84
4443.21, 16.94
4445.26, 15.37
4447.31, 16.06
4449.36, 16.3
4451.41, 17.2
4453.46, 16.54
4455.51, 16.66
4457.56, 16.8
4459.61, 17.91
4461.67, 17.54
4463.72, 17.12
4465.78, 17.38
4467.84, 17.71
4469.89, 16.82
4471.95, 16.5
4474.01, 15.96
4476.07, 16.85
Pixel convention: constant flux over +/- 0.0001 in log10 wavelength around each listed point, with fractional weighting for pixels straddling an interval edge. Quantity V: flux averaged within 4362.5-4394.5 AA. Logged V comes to 17.1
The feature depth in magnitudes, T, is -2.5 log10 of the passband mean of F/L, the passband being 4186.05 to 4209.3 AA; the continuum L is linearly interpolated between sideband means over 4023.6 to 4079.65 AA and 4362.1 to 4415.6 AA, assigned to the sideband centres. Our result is -0.24 mag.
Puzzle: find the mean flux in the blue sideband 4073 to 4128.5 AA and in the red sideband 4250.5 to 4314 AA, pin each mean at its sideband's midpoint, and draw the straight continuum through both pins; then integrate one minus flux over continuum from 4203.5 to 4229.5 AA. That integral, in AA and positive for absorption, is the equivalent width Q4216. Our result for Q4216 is -1.1 AA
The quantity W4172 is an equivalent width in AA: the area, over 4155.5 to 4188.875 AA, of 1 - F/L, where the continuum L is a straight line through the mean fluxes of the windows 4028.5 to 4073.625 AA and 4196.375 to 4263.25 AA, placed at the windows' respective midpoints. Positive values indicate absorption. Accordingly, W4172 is 3.0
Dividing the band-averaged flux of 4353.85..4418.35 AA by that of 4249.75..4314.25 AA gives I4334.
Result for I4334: 0.68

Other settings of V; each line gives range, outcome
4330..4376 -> 17.4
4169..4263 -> 23.1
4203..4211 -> 21.7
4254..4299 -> 26.3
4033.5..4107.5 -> 16.9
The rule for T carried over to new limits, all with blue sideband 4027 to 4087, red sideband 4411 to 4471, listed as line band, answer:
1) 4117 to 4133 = 0.32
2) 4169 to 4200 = -0.21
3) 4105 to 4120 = 0.06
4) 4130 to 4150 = -0.07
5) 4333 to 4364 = -0.03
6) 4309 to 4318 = -0.16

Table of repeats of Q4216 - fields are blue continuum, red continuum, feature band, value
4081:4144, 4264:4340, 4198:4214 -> -1.8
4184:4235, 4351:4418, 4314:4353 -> 1.3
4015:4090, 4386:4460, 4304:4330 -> -4.3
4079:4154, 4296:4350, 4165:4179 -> -2.1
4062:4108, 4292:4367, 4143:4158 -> -1.3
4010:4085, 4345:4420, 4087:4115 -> -0.6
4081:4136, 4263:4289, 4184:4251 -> 0.2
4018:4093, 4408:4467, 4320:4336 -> -1.5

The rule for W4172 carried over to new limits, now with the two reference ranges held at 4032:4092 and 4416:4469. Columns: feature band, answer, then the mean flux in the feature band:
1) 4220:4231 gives -4.6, 24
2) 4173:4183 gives -2.1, 20.5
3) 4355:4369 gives -0.3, 17.3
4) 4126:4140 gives 0.6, 16.2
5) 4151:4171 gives -3.0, 19.4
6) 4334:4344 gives -0.4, 17.7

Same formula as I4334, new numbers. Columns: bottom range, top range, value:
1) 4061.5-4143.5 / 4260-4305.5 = 1.57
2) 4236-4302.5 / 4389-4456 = 0.65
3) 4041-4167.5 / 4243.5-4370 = 1.30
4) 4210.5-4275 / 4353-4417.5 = 0.67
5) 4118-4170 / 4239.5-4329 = 1.42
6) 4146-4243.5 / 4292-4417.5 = 0.86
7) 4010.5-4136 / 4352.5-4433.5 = 1.04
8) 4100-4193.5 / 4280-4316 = 1.30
